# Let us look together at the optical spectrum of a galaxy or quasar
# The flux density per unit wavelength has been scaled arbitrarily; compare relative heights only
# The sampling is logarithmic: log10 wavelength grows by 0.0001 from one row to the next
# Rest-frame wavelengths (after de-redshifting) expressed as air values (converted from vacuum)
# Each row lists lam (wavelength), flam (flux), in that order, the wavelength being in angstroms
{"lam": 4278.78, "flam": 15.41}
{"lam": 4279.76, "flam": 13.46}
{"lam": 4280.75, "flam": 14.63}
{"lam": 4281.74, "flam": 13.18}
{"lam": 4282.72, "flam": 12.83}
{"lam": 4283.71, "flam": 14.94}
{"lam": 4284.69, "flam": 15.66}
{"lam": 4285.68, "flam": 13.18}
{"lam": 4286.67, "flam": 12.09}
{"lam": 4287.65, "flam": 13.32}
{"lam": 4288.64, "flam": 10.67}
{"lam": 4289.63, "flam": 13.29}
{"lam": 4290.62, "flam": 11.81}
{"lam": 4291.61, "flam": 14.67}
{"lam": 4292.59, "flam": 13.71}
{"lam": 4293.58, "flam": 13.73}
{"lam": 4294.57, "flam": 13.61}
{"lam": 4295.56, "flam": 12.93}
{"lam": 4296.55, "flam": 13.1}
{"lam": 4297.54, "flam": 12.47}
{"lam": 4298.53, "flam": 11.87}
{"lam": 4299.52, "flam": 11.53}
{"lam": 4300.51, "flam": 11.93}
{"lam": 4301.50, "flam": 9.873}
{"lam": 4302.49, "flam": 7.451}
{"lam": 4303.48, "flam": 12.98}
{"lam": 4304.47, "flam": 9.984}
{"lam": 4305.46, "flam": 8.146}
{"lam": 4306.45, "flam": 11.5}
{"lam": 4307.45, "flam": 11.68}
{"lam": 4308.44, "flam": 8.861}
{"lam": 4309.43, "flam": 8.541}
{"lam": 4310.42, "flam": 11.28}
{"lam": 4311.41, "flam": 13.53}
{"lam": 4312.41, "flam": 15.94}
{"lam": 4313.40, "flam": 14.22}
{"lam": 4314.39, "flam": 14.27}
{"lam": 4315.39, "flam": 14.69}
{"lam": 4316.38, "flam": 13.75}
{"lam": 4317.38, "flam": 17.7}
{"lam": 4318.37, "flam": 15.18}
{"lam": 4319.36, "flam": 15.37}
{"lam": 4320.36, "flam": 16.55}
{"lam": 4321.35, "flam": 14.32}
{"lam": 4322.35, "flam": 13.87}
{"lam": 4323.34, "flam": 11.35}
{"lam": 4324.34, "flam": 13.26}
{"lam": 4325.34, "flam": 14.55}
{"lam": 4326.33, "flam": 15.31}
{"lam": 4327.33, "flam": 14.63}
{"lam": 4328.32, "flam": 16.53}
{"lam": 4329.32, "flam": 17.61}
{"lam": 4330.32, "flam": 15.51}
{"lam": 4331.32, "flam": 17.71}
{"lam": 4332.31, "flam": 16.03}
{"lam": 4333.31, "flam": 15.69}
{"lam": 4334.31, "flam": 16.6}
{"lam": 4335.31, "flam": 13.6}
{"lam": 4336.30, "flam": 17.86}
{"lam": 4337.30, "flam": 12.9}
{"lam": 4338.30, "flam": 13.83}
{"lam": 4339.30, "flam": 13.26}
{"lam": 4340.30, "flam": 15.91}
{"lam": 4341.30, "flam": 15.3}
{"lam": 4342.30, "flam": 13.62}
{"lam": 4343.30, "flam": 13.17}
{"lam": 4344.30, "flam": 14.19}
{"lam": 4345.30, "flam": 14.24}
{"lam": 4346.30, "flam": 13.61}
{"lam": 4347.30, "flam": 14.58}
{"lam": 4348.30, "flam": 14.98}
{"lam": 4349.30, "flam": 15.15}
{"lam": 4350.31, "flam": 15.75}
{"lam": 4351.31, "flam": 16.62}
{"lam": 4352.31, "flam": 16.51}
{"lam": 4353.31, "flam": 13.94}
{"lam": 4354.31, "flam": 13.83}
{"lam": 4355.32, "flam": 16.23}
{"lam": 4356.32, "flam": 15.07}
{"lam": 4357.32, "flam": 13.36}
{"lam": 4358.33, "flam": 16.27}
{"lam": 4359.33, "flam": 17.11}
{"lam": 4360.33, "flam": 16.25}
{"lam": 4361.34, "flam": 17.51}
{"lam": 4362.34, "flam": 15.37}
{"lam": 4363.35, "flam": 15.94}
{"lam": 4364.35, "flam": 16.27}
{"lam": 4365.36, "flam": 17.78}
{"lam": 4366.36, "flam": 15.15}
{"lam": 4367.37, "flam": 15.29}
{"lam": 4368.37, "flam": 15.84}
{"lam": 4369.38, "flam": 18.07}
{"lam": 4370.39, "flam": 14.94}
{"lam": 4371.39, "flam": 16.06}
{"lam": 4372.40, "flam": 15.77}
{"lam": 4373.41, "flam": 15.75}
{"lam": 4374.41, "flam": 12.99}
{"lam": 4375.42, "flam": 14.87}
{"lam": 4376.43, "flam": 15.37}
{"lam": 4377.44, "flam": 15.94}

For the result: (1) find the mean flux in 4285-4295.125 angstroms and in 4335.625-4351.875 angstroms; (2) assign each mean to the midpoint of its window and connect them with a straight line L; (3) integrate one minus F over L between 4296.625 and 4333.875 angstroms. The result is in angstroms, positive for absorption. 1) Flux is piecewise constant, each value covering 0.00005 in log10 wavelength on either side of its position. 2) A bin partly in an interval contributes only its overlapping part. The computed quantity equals 1.2 angstroms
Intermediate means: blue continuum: 13.1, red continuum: 14.7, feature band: 13.4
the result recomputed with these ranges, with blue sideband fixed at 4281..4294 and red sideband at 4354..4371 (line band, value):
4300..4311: 2.9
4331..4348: 0.4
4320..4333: -0.4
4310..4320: -0.2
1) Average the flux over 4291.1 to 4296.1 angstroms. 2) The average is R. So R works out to 13.7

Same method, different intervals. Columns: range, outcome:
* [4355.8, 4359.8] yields 15.5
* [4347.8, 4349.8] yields 15.1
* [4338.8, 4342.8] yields 14.5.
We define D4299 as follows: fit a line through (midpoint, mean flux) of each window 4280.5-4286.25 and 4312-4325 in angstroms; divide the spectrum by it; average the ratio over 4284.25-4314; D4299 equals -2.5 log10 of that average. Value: 0.179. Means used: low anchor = 14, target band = 12.1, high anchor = 14.6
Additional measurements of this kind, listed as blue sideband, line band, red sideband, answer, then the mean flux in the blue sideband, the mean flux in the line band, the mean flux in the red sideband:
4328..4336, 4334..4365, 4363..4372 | 0.07 mag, 16.2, 15.1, 16.2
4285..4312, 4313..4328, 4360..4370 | -0.10 mag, 11.8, 14.6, 16.3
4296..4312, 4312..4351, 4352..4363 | -0.13 mag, 11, 14.9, 15.6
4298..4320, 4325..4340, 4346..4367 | -0.11 mag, 12.3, 15.5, 15.6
